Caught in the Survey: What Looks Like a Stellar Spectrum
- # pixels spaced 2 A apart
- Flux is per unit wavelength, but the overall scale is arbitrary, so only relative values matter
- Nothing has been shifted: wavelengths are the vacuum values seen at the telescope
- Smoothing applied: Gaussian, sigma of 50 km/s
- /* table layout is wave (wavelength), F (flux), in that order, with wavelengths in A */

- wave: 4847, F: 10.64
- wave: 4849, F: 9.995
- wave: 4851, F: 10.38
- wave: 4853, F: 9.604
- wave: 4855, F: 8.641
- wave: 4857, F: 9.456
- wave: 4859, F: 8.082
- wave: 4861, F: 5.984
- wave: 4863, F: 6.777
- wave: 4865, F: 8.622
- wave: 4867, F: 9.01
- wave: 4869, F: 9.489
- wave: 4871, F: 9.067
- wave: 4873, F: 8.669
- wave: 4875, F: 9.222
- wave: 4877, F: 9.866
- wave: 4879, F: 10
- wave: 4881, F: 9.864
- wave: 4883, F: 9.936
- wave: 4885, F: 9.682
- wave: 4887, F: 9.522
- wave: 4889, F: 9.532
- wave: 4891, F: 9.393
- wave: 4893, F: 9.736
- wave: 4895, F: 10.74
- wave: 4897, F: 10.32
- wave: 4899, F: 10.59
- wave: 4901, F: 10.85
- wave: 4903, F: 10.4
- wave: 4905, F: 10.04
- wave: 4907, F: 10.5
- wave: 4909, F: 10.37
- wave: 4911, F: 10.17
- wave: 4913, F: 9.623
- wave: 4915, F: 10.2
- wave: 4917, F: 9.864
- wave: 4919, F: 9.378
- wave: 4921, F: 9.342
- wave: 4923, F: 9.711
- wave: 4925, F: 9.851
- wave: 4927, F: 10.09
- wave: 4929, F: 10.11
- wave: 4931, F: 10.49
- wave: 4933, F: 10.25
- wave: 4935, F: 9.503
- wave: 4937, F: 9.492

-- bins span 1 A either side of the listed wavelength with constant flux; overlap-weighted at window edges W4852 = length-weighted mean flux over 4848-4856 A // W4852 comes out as 9.65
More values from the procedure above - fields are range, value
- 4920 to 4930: 9.82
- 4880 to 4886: 9.83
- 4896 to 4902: 10.6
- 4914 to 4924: 9.7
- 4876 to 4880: 9.93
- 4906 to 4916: 10.2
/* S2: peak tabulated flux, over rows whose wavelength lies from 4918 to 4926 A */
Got 9.851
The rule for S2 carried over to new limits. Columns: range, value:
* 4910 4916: 10.2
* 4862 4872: 9.489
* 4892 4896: 10.74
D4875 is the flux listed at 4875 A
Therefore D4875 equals 9.222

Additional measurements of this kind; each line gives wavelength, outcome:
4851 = 10.38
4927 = 10.09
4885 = 9.682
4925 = 9.851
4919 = 9.378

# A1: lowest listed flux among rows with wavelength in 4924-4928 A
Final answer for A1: 9.851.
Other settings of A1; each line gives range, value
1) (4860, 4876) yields 5.984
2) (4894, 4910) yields 10.04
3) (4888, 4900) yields 9.393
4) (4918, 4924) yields 9.342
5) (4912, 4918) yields 9.623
